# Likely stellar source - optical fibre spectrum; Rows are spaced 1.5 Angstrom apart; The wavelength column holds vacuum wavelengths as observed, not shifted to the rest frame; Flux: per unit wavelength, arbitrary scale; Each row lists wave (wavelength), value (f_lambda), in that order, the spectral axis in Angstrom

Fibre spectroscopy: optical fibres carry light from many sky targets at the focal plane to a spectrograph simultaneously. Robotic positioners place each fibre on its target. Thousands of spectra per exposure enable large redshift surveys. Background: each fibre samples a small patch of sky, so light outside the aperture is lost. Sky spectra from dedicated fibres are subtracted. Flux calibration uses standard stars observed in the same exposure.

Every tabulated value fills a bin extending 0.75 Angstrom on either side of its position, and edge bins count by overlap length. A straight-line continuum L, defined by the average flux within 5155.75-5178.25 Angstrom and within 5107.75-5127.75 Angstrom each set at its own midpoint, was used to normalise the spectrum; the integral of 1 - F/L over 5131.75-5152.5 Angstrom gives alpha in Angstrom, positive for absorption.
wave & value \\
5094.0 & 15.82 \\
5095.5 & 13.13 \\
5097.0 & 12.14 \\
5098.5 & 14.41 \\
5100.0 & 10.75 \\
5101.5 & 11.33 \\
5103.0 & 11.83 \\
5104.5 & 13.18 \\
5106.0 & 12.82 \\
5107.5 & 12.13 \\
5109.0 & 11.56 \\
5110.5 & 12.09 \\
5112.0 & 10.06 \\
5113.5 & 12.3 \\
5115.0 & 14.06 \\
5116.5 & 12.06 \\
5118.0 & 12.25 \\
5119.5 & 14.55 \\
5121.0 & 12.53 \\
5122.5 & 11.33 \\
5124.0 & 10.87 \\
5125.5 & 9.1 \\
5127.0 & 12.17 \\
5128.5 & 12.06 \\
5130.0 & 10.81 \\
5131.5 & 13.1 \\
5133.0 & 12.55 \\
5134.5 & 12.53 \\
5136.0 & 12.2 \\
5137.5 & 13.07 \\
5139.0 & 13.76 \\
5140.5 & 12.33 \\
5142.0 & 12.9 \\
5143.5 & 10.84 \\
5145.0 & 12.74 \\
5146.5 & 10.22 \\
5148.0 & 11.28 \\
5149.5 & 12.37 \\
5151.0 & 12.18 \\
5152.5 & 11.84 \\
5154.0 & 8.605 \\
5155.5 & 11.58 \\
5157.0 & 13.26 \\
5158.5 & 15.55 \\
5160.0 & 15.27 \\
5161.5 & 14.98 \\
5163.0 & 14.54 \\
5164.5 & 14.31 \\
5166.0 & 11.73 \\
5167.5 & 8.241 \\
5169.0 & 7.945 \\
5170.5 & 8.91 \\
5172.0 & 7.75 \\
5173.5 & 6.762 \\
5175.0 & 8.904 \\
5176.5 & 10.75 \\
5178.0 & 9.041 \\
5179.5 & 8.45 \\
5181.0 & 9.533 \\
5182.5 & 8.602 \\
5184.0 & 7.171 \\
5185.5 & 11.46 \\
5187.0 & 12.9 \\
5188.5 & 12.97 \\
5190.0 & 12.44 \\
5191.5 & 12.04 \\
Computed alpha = -1.1 Angstrom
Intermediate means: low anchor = 11.9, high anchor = 11.3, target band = 12.2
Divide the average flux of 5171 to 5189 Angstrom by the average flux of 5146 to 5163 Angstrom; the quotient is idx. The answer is 0.8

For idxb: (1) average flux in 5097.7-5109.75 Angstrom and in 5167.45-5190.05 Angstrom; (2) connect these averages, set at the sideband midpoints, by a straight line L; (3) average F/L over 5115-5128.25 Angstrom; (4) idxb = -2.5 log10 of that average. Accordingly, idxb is -0.04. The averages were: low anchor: 12.3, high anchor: 9.44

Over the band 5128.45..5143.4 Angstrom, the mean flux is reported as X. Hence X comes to 12.5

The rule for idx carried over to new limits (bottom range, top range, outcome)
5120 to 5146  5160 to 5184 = 0.84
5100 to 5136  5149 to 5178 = 0.94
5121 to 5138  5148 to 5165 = 1.10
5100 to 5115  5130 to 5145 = 1.04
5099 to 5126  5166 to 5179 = 0.73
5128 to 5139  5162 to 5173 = 0.84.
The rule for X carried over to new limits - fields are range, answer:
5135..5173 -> 11.9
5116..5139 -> 12.1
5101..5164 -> 12.3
